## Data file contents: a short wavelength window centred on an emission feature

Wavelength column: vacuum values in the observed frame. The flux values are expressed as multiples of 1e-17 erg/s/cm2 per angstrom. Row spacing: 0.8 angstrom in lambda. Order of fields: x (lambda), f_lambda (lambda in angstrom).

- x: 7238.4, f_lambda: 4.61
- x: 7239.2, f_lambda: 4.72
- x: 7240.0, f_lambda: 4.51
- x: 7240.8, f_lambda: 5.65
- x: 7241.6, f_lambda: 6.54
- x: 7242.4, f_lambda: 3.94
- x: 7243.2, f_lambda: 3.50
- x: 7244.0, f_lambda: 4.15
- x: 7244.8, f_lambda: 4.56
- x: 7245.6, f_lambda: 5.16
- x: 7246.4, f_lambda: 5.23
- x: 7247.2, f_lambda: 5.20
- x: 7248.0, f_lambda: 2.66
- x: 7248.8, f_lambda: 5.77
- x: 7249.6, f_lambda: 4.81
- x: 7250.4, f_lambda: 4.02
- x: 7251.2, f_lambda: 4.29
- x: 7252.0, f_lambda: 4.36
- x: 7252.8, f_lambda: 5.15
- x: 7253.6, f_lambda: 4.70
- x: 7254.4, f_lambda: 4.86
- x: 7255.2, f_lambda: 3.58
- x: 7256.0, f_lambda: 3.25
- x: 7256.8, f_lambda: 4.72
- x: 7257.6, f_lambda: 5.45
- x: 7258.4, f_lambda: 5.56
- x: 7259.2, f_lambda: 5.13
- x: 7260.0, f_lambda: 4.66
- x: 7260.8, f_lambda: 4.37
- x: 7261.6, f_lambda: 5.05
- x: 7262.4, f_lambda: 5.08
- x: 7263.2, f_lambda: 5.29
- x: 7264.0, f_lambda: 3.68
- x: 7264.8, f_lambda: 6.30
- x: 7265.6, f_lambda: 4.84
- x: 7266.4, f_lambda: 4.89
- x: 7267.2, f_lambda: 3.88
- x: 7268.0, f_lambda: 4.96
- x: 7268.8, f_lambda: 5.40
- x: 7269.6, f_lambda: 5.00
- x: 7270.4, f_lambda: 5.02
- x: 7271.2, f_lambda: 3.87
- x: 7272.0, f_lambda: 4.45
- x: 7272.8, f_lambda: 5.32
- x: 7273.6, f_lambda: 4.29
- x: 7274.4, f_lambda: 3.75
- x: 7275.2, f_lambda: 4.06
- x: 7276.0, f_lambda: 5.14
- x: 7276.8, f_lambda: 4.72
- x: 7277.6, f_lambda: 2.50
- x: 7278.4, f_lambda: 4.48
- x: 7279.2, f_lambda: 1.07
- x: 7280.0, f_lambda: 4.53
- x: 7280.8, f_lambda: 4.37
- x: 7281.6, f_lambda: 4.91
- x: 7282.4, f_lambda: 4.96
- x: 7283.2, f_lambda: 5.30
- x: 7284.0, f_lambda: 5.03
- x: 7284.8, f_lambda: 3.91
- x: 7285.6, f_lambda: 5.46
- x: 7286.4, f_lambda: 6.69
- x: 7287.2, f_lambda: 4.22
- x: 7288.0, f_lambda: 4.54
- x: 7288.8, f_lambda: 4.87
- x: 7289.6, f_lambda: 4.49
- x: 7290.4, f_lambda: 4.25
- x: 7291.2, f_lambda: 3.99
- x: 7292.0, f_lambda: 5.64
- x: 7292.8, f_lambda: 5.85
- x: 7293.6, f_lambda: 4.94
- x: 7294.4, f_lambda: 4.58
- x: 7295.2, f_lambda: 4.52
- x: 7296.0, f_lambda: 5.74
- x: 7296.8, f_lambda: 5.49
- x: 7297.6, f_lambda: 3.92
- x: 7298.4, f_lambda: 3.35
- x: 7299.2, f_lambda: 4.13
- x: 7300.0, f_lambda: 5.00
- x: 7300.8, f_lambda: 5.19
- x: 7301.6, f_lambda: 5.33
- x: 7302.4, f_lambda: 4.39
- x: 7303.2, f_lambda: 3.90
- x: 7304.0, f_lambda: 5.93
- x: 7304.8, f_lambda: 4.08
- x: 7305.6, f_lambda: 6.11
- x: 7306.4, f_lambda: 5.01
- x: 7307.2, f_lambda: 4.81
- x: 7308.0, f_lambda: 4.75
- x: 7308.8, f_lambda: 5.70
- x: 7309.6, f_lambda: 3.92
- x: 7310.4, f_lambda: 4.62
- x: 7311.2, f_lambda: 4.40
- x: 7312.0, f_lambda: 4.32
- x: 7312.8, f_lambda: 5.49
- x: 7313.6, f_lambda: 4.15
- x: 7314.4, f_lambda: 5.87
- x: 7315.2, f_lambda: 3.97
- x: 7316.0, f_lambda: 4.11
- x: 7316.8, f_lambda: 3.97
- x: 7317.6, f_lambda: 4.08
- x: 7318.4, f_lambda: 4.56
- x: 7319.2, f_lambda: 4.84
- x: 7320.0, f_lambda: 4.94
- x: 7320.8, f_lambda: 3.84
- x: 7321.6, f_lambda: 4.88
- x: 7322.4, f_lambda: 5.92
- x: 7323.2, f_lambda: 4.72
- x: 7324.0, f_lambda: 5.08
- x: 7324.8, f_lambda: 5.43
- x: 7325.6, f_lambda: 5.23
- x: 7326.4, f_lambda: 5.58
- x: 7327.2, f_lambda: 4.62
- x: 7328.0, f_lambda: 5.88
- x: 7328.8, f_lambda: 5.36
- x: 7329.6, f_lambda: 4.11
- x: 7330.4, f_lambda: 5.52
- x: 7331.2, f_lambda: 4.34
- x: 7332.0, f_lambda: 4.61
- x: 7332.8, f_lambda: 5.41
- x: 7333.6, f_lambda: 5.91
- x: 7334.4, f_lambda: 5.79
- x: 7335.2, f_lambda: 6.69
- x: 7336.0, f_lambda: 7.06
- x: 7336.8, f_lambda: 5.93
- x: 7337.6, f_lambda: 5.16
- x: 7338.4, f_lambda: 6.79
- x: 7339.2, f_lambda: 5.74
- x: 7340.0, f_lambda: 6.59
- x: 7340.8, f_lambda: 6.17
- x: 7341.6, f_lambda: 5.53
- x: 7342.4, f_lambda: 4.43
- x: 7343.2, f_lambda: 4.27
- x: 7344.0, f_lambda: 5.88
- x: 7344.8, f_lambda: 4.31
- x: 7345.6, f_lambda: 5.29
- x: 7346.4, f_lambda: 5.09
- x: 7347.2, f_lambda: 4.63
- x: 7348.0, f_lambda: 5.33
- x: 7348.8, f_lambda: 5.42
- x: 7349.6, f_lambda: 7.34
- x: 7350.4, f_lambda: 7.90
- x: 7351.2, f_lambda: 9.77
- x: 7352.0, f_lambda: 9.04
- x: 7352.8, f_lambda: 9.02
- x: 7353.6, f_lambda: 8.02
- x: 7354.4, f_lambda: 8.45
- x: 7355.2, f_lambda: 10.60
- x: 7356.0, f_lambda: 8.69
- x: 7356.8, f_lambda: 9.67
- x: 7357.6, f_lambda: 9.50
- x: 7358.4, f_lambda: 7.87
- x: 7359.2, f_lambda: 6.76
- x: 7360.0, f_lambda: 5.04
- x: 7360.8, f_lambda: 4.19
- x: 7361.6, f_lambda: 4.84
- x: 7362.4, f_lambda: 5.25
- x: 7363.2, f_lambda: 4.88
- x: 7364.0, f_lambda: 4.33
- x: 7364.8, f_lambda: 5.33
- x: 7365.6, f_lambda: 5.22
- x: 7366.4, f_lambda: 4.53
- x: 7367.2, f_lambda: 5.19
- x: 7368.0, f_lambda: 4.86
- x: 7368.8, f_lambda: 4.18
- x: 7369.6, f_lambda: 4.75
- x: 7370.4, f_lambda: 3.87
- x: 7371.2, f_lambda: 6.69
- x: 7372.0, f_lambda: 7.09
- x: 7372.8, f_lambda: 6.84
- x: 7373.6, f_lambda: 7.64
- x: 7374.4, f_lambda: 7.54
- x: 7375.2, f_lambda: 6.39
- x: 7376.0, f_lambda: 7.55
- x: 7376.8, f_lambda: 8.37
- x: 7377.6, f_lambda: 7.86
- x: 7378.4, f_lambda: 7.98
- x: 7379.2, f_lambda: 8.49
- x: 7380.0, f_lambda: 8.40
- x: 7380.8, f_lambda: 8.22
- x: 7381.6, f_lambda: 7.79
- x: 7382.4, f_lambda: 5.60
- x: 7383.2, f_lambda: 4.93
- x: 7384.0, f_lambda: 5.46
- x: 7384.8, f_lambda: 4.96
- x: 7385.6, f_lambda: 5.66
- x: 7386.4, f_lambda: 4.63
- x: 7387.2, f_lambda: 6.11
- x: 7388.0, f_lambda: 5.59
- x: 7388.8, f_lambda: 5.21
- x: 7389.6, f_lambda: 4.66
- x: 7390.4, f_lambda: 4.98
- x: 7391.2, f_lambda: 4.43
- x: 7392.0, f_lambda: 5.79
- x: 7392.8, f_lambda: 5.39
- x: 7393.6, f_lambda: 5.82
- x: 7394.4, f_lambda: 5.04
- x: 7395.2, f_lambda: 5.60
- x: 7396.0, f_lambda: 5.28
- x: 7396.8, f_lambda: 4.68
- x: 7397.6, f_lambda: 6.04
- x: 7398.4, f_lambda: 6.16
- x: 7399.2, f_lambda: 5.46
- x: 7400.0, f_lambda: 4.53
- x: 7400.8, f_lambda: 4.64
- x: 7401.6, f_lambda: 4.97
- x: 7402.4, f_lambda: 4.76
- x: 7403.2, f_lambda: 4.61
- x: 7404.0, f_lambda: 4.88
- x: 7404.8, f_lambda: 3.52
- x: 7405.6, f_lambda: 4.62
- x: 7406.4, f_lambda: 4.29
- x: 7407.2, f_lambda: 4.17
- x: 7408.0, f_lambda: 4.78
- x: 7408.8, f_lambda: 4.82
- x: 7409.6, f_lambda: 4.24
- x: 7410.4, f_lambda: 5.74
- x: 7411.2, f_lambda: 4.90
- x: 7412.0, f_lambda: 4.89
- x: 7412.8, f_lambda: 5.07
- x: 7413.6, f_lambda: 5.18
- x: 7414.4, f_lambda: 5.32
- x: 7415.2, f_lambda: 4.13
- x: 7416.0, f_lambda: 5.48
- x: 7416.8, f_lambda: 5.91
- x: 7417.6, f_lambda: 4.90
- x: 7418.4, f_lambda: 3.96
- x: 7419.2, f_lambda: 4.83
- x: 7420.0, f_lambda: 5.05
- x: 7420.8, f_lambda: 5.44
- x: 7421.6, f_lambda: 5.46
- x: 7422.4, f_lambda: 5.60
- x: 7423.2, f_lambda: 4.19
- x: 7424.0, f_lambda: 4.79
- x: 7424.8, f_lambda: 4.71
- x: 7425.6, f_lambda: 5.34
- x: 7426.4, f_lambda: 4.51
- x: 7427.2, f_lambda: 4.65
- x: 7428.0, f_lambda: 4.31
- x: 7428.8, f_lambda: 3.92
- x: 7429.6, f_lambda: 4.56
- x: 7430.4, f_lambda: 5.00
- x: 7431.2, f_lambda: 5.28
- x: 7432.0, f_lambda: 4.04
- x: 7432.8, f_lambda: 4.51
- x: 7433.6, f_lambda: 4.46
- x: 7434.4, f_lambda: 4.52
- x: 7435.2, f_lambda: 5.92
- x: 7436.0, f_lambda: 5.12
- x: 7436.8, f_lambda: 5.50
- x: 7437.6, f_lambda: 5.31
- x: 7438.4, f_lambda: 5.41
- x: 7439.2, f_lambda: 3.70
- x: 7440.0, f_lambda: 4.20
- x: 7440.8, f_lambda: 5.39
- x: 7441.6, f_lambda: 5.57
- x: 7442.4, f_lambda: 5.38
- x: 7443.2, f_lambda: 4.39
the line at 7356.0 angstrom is H-alpha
